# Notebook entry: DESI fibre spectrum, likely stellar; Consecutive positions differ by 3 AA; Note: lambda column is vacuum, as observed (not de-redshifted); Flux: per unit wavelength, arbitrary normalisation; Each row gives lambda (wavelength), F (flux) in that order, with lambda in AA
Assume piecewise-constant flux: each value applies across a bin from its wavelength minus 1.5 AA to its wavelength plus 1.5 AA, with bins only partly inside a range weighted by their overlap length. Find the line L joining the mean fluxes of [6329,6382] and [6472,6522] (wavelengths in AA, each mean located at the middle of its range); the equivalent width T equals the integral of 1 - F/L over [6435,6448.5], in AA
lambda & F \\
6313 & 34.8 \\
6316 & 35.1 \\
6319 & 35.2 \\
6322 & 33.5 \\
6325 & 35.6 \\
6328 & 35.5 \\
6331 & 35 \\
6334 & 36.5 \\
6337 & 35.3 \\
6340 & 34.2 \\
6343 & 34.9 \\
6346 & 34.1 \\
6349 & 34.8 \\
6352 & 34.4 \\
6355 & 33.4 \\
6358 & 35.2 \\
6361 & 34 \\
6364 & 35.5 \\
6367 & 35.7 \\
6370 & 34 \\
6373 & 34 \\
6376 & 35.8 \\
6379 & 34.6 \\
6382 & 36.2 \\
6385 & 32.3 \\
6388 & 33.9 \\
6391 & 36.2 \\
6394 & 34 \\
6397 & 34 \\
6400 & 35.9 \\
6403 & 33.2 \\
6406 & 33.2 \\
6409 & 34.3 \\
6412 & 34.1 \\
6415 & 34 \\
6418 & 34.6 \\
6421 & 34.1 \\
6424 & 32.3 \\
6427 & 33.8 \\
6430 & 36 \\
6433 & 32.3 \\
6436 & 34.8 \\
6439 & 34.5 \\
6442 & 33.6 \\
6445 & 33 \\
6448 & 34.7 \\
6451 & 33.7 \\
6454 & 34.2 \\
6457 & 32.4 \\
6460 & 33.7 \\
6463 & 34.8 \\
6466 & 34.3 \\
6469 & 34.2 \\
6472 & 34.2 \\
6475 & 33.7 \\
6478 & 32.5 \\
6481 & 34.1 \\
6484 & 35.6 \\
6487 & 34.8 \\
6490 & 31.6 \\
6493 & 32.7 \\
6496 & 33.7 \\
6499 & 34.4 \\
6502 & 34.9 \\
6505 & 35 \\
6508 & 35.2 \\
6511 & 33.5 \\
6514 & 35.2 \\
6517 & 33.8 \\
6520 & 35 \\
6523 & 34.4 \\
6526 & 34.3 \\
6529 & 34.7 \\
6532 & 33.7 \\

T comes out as 0.1 AA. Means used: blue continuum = 34.8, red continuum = 34.1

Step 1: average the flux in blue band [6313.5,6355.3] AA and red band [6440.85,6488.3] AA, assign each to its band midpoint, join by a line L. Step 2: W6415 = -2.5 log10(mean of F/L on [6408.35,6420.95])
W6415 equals 0.00 mag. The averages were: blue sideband 34.9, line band 34.2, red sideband 34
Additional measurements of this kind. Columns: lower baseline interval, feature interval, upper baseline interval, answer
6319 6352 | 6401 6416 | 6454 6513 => 0.02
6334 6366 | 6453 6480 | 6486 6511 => 0.01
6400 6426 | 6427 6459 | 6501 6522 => 0.01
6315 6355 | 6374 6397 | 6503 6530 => 0.00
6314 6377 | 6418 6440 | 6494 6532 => 0.02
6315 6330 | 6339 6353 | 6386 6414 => 0.01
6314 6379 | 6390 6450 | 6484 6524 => 0.01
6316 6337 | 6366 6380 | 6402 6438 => -0.01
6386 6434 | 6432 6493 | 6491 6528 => 0.01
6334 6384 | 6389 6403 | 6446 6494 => -0.01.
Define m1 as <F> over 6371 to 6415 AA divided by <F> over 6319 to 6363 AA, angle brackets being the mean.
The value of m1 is 0.99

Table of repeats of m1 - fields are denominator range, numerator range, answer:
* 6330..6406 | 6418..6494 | 0.98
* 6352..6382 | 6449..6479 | 0.97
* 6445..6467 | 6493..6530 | 1.02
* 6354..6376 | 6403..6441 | 0.98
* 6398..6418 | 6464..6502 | 0.99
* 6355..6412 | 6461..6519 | 0.99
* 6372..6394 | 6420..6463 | 0.98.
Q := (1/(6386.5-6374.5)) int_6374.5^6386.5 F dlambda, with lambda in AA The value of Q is 34.7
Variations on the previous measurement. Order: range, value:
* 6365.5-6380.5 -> 34.8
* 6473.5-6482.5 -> 33.4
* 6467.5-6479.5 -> 33.7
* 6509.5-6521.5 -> 34.4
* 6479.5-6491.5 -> 34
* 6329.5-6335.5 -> 35.8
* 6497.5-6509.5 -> 34.9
